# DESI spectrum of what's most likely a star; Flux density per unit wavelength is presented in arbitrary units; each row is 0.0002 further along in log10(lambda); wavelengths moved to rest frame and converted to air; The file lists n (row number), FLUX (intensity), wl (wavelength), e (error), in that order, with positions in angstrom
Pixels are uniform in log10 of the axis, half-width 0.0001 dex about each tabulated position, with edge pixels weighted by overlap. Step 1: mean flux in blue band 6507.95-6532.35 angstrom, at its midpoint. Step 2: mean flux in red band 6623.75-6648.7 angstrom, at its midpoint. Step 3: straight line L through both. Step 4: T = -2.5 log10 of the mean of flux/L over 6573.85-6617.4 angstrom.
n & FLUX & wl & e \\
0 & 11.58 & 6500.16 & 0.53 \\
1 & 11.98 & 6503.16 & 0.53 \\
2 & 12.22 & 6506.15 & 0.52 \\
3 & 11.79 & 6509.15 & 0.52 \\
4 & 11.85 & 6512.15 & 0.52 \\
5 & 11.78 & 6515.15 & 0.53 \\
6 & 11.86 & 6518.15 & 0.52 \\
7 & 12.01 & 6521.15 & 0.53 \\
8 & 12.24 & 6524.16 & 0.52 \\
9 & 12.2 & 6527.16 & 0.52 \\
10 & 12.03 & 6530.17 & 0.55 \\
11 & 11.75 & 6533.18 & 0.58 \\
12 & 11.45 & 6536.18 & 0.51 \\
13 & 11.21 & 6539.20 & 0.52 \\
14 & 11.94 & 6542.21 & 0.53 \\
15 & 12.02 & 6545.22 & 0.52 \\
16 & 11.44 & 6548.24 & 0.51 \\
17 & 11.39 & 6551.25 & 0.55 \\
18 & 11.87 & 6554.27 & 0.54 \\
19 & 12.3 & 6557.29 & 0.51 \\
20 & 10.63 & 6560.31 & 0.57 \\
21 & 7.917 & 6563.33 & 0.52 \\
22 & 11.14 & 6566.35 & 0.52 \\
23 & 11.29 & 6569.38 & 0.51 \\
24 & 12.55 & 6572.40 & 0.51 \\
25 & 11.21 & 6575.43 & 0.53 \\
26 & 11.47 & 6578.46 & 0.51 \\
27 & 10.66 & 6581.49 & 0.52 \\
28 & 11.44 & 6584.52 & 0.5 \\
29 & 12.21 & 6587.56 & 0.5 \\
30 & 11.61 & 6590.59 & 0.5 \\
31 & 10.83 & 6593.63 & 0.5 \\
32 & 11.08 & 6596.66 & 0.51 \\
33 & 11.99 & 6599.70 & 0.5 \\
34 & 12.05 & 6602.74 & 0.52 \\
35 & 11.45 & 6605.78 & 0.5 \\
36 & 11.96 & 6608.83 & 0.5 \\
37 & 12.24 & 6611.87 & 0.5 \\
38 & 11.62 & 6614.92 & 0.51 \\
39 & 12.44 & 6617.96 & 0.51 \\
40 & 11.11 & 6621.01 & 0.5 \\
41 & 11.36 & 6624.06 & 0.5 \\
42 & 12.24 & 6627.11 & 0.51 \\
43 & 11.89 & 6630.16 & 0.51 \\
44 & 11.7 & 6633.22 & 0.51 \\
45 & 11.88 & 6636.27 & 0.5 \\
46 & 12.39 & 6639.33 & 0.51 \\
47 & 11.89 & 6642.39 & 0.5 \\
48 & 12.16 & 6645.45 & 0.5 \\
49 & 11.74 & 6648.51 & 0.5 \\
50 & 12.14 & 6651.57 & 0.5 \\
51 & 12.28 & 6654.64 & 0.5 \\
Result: 0.03 mag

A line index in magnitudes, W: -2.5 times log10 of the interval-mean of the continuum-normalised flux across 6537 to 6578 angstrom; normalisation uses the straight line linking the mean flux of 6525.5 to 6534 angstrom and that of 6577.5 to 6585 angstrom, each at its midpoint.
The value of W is 0.02 mag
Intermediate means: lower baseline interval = 12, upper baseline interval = 11.1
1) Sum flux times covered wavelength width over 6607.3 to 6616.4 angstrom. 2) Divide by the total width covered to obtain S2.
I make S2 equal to 11.9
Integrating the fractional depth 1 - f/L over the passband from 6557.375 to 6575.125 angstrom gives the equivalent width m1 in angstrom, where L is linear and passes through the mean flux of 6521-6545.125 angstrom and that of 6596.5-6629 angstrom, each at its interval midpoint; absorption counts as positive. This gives 1.4 angstrom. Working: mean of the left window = 11.9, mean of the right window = 11.8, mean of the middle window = 10.9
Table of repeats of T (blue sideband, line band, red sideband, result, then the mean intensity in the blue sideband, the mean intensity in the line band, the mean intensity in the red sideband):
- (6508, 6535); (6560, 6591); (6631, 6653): 0.081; 11.9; 11.1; 12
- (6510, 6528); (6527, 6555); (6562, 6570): -0.061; 12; 11.7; 10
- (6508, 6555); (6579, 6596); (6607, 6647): 0.049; 11.8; 11.3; 11.9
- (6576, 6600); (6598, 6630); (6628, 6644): -0.014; 11.4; 11.8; 12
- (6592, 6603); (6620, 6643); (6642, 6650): -0.003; 11.4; 11.8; 11.9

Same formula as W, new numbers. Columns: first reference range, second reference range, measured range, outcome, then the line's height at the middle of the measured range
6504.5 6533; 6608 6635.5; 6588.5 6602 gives 0.04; 11.9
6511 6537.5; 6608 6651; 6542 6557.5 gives 0.01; 11.9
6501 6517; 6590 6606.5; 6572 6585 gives 0.02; 11.6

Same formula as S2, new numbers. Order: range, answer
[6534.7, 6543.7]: 11.5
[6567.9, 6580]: 11.6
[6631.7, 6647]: 12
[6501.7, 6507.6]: 12.1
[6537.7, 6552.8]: 11.6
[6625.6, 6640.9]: 12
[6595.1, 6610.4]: 11.7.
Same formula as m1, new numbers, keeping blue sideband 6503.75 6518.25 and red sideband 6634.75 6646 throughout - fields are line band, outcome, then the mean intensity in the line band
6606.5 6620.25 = 0.07 angstrom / 12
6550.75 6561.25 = 0.31 angstrom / 11.6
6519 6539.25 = 0.08 angstrom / 11.9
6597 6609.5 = 0.25 angstrom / 11.8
